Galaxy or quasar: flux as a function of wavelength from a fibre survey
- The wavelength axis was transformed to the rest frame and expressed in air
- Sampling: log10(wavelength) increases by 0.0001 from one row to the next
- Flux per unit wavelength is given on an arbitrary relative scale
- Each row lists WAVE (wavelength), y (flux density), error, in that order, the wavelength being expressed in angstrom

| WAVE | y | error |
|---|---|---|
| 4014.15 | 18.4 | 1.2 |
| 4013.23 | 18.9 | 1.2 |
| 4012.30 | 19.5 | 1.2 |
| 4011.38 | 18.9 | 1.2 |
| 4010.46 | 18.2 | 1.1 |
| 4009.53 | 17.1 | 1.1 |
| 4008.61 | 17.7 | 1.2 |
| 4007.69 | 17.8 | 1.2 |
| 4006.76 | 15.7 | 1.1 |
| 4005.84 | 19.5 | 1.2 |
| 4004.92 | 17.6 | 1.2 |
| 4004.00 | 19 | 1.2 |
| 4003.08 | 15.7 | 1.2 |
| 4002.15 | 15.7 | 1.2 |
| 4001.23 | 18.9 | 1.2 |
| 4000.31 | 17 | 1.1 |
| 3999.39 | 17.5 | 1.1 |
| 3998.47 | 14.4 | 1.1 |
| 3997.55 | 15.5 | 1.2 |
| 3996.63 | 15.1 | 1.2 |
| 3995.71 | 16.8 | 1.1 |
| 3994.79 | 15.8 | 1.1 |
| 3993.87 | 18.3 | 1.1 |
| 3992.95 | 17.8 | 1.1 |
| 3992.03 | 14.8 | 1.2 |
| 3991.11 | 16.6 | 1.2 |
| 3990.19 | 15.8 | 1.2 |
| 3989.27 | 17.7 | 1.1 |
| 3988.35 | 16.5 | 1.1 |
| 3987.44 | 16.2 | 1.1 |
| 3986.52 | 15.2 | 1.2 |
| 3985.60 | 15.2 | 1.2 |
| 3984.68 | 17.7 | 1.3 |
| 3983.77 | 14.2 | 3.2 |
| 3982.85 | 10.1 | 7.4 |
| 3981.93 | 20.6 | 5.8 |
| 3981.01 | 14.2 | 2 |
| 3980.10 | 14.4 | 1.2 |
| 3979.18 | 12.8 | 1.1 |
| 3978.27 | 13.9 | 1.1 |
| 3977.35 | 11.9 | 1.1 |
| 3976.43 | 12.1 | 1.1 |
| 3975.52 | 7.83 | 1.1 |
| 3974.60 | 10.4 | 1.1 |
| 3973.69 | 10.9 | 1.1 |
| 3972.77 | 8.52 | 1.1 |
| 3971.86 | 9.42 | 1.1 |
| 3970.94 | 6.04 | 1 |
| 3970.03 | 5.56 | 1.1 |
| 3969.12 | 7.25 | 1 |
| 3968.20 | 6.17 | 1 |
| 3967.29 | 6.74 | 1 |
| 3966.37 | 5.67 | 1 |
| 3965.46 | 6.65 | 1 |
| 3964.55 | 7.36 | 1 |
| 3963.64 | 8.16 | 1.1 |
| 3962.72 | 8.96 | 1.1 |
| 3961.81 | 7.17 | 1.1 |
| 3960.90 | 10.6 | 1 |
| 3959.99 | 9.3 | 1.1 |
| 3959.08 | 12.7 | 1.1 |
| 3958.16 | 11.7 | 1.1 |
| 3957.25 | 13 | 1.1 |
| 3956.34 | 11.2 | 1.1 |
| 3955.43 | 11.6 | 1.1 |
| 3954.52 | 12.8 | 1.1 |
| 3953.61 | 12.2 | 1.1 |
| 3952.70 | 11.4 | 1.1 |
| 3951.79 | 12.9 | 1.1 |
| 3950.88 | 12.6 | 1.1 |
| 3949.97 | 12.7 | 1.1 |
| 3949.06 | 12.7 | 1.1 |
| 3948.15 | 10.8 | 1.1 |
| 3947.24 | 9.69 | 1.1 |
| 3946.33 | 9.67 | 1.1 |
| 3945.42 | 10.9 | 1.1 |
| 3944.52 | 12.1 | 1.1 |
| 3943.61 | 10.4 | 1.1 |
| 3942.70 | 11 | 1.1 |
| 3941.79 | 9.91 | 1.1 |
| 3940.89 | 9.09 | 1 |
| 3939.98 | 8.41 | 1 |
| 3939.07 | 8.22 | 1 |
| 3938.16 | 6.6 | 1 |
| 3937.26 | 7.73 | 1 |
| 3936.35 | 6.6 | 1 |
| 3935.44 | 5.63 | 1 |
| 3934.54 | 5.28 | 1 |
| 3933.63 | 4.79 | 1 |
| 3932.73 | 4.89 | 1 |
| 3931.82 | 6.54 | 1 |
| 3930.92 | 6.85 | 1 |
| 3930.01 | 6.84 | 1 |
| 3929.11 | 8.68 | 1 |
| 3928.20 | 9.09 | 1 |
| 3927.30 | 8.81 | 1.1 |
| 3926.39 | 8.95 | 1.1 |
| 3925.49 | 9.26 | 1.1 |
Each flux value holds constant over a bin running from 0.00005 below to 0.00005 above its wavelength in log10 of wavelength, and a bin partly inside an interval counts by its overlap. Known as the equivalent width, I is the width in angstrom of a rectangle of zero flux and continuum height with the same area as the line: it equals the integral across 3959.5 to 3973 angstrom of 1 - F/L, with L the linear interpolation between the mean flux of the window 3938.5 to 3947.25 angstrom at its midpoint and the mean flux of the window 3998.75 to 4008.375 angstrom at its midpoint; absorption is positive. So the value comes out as 5.5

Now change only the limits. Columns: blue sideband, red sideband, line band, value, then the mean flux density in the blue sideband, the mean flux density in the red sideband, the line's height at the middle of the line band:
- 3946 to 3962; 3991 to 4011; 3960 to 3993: 6.30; 11.5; 16.9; 14.1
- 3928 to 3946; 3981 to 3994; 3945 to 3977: 4.54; 7.98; 16.1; 11.8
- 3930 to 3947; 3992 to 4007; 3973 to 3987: 0.73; 8.03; 16.8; 14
